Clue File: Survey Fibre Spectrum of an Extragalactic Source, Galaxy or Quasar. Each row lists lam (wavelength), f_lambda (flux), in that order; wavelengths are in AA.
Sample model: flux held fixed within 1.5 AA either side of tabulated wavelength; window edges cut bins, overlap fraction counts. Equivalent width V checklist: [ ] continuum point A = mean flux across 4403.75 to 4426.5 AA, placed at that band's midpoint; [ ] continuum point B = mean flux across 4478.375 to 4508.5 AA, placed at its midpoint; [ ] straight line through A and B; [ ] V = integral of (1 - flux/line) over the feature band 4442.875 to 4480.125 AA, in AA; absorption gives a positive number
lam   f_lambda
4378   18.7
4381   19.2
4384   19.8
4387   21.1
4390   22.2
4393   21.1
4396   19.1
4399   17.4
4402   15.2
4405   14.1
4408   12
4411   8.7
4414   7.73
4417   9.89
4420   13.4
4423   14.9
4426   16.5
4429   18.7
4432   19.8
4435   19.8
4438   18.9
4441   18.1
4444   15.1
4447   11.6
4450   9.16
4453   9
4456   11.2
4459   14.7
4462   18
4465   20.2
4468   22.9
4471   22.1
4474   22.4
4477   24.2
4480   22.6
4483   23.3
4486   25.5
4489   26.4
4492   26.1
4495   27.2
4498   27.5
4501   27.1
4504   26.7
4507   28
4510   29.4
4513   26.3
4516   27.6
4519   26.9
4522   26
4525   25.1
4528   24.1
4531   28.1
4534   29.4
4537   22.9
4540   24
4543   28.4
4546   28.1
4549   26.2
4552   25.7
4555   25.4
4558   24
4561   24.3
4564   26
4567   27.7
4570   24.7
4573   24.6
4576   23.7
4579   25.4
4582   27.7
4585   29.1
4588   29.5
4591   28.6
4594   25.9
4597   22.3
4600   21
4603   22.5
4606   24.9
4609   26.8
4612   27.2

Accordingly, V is 6.6 AA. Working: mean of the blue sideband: 11.9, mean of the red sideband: 26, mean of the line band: 17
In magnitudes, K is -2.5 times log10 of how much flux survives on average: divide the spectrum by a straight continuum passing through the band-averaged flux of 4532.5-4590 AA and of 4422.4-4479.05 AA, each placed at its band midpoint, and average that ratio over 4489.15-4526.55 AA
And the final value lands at -0.23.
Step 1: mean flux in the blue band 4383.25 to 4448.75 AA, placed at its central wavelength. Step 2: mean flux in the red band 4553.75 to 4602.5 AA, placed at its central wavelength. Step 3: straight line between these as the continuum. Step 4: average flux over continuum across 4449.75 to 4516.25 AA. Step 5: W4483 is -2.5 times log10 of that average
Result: -0.125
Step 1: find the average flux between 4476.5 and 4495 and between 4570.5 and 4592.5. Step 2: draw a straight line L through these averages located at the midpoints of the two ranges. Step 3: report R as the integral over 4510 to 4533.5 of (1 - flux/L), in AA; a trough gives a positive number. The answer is -0.9 AA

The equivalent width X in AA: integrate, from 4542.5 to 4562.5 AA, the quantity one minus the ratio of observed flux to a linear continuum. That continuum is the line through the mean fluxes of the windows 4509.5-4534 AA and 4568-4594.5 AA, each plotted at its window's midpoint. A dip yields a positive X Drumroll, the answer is 0.6 AA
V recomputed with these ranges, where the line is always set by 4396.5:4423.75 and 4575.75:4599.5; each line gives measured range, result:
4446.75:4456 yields 3.5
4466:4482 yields -4.6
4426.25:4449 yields -3.7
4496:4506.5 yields -3.9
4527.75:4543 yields -2.5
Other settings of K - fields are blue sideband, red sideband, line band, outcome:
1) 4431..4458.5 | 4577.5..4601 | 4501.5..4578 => -0.182 mag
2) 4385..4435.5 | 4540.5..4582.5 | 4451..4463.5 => 0.409 mag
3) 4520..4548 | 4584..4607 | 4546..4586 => 0.001 mag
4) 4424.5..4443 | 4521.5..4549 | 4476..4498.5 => -0.121 mag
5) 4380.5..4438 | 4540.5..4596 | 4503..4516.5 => -0.216 mag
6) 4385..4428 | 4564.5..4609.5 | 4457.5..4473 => -0.054 mag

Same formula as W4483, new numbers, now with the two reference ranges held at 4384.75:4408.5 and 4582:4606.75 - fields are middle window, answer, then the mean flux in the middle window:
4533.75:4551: -0.114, 26.3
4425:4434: 0.047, 18.5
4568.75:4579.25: 0.015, 24.5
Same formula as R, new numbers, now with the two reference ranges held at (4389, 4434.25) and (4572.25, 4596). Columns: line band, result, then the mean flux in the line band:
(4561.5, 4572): -0.1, 25.9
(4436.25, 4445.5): -0.1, 17.4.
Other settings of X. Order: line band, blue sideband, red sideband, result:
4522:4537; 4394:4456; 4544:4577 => -2.1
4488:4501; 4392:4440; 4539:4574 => -3.4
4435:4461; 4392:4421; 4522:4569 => 5.0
